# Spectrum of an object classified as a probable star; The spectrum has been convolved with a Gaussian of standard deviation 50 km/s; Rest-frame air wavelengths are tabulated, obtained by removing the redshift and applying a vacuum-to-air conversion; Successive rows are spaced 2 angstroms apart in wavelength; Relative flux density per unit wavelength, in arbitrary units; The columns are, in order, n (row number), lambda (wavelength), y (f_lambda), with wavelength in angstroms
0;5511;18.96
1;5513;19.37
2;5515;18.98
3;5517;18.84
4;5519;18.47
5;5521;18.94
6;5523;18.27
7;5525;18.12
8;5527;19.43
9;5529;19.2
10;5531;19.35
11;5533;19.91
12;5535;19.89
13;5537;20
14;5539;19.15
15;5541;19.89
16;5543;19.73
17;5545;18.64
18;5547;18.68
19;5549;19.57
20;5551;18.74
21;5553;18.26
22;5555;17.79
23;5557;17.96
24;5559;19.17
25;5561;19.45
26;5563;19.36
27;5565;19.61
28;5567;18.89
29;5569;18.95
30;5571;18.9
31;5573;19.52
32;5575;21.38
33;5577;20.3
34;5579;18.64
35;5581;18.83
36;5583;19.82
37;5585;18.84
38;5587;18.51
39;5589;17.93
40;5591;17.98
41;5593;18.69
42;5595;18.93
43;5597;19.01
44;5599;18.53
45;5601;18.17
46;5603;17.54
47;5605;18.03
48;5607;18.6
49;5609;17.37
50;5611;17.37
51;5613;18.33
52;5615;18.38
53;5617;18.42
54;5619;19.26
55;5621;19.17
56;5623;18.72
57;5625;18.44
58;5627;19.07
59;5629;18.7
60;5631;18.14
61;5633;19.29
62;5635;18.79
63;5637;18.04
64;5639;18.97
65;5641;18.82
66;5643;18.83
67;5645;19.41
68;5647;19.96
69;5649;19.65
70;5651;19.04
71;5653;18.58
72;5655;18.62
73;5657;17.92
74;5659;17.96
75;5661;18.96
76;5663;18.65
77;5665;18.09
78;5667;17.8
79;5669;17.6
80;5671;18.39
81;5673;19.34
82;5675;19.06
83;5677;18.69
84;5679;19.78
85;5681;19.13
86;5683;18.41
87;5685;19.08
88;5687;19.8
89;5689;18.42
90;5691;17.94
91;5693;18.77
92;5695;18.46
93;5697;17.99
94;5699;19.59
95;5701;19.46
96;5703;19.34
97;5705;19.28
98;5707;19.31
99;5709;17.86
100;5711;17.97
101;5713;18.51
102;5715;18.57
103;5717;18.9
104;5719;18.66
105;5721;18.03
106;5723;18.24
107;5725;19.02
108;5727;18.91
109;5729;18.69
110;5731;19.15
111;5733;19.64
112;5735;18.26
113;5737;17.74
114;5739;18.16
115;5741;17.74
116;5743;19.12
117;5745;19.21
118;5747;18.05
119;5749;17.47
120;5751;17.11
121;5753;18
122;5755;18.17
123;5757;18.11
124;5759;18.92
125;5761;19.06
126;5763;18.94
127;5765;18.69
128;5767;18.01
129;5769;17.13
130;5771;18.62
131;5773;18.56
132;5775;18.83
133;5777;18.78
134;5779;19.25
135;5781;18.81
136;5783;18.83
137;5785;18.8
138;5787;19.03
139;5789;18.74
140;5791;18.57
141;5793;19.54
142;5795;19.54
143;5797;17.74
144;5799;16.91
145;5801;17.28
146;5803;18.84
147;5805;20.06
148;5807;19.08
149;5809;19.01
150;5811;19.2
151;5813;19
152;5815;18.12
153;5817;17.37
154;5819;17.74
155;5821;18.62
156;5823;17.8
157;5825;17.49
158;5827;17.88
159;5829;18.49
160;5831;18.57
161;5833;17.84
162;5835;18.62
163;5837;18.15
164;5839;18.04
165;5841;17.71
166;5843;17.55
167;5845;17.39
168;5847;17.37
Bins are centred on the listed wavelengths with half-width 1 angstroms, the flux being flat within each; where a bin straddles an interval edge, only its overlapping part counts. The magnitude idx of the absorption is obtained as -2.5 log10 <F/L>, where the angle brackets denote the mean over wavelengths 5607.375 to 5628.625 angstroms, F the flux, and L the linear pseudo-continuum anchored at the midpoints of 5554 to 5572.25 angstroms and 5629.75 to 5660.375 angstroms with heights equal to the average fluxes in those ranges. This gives 0.02 mag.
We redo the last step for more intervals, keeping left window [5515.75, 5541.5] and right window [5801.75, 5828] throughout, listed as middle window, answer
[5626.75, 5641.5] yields 0.01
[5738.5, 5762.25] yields 0.02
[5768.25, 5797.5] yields -0.01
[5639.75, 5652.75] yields -0.02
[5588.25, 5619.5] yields 0.04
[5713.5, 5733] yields 0.00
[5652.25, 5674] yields 0.03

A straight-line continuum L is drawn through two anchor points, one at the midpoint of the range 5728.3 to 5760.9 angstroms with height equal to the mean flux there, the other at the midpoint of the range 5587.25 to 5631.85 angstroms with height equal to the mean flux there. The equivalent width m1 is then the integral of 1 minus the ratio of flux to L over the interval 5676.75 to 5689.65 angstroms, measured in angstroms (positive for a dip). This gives -0.49 angstroms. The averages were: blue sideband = 18.4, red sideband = 18.4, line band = 19.1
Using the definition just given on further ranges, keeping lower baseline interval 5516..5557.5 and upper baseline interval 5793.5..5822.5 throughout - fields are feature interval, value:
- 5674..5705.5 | -0.41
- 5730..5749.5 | 0.13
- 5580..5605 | 0.47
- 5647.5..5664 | 0.05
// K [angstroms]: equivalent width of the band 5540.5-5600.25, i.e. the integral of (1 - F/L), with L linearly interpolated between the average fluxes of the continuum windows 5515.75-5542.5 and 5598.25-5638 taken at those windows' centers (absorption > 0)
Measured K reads -0.54 angstroms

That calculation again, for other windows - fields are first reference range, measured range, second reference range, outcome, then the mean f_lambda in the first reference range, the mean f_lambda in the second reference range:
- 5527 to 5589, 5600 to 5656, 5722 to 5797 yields 1.05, 19.2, 18.6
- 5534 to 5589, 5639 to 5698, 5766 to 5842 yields 0.37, 19.2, 18.4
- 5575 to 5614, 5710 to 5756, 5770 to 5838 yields 0.33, 18.6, 18.5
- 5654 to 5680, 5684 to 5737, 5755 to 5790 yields -0.49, 18.5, 18.6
